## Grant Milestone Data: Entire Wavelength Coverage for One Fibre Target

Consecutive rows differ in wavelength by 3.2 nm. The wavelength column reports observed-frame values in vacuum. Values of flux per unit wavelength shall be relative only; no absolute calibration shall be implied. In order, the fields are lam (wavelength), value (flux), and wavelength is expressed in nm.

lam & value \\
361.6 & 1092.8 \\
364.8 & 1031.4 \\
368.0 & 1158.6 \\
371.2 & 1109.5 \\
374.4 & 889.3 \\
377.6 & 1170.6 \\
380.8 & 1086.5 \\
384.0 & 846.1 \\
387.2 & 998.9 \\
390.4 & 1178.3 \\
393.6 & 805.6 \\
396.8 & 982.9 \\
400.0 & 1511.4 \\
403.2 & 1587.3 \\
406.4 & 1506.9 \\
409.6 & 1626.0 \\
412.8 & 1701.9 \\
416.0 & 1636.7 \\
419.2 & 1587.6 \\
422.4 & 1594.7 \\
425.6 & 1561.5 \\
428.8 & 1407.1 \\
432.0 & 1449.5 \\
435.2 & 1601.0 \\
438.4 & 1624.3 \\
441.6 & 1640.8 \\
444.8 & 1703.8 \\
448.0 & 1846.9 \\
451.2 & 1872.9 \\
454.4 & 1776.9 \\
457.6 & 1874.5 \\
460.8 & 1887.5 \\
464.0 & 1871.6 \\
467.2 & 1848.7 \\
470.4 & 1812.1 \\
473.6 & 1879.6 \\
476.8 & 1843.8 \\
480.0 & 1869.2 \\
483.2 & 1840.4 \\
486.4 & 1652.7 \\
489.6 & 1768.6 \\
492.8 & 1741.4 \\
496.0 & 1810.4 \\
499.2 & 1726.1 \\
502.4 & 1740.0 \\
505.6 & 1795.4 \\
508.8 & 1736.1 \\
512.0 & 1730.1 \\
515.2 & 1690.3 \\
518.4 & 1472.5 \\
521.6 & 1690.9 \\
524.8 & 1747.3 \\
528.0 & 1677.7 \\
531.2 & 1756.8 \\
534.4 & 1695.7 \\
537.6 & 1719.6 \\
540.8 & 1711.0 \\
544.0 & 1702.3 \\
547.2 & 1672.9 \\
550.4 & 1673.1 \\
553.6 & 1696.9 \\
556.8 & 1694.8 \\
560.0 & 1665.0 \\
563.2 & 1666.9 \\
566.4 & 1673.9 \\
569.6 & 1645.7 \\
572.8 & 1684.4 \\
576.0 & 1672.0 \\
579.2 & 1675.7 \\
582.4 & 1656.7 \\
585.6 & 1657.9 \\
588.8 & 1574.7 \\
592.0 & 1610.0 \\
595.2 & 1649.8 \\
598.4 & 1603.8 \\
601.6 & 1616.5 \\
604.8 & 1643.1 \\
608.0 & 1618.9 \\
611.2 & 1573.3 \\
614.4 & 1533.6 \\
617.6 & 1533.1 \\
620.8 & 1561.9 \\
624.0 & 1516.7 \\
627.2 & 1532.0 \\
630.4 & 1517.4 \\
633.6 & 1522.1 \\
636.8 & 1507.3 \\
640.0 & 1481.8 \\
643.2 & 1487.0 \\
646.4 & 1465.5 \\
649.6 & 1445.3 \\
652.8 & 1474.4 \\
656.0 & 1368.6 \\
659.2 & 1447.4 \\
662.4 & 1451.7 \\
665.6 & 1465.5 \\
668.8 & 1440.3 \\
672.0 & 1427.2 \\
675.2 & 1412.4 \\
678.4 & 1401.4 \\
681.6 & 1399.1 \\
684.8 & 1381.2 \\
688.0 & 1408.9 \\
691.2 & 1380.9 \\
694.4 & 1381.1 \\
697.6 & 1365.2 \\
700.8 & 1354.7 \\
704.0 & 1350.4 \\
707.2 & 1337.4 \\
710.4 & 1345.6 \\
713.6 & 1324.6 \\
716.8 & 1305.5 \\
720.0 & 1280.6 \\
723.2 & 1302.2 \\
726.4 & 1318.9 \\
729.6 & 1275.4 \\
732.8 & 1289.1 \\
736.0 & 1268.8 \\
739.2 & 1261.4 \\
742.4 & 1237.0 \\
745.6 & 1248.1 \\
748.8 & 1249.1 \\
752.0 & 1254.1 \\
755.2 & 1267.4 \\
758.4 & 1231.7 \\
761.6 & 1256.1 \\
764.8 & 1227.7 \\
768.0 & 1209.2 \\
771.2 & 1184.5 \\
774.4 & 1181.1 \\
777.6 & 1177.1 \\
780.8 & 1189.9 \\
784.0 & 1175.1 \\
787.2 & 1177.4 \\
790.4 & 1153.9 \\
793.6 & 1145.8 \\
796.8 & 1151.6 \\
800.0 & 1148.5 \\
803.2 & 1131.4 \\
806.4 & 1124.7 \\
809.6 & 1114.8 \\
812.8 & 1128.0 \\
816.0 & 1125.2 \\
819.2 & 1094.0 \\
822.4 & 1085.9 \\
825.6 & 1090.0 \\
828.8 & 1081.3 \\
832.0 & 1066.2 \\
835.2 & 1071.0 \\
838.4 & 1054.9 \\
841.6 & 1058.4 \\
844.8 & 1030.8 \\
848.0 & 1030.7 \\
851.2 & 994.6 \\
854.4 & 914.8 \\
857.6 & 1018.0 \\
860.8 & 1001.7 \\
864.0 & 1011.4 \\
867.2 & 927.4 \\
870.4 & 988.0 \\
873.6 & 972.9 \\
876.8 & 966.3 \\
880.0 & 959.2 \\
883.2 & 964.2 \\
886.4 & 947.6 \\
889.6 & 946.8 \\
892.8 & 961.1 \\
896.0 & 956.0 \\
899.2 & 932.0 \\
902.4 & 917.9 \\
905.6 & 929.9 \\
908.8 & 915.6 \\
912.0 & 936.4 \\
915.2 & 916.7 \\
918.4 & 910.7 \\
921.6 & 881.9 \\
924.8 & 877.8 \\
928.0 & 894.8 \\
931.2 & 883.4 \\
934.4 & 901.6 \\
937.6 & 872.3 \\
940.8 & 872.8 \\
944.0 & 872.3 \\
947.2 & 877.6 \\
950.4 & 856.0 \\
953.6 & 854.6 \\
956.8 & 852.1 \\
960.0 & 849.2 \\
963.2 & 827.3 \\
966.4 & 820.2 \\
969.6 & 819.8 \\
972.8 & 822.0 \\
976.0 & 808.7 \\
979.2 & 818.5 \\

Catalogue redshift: 0.000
